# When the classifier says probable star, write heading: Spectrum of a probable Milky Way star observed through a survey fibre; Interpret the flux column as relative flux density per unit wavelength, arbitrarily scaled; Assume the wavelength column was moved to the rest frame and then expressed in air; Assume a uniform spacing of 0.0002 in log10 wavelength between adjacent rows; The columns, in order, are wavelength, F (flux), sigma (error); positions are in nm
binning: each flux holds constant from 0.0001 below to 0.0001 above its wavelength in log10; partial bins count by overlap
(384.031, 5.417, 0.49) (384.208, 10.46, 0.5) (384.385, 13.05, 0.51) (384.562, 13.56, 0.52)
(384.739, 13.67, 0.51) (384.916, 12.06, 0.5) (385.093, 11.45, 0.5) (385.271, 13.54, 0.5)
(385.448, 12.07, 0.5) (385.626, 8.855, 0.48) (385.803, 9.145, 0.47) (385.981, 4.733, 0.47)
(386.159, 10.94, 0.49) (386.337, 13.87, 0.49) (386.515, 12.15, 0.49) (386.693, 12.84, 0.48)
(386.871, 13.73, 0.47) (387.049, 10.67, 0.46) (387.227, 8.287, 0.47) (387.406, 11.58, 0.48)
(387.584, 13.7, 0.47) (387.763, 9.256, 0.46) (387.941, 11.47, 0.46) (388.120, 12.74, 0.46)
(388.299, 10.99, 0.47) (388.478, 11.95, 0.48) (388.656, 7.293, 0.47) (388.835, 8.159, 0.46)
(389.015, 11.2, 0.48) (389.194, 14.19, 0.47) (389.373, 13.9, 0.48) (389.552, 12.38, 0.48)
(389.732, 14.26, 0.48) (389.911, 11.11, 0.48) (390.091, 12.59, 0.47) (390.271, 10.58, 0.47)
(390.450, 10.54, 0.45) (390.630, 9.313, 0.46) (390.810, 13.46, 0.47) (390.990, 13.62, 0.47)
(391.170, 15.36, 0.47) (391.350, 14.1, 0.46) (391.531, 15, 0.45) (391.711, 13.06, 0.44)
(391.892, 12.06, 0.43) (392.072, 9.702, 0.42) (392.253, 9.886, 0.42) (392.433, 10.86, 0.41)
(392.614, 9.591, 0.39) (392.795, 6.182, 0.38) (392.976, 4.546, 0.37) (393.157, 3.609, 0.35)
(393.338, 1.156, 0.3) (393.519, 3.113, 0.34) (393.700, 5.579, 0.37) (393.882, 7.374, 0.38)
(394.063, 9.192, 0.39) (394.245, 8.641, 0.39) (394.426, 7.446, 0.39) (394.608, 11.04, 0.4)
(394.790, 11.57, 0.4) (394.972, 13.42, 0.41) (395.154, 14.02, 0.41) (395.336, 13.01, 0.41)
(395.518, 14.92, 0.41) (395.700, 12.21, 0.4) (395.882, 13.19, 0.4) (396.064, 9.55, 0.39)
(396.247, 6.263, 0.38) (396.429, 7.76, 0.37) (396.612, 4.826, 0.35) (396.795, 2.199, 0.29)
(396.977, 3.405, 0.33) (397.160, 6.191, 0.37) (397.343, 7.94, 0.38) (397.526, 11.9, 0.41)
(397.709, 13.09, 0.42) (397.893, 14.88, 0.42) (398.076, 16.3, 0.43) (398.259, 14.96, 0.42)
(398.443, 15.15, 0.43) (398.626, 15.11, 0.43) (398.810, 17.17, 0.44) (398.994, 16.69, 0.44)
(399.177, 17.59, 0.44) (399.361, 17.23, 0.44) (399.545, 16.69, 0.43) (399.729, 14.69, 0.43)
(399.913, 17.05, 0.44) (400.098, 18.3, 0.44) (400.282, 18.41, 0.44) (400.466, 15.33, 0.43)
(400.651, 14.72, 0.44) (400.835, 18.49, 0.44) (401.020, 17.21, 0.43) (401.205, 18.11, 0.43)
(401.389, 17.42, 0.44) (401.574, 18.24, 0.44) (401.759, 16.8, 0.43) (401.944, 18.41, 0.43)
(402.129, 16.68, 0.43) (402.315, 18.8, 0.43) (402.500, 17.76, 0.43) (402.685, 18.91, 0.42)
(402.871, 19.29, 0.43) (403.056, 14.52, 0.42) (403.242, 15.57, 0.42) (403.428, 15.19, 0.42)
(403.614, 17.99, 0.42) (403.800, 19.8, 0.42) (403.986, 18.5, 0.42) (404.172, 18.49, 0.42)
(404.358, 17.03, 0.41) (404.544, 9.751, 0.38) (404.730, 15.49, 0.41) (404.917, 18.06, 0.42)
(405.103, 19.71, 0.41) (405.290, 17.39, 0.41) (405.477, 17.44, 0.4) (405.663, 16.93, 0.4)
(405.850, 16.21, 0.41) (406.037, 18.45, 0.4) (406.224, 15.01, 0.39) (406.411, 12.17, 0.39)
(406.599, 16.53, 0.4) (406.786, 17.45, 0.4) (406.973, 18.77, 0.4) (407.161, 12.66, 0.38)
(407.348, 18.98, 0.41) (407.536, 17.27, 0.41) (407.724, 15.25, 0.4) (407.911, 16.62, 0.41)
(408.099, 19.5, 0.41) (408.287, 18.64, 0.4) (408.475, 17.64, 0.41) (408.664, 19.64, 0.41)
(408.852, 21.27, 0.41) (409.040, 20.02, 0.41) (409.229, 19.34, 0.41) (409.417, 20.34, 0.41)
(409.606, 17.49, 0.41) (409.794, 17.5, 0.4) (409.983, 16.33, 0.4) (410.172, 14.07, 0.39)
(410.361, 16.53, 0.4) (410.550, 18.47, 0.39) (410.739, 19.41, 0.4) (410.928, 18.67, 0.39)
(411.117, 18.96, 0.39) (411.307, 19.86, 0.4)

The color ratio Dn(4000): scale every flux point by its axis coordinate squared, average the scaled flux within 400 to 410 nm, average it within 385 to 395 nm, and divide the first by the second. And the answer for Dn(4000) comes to 1.79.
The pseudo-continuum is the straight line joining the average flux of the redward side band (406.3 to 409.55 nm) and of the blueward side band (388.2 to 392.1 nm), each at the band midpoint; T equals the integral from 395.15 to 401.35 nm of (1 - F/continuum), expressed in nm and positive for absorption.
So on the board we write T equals 0.57 nm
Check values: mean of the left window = 12.1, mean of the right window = 17.8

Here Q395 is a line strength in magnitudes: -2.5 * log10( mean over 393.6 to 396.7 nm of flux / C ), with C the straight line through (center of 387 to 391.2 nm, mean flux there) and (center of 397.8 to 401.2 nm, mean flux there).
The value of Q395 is 0.400 mag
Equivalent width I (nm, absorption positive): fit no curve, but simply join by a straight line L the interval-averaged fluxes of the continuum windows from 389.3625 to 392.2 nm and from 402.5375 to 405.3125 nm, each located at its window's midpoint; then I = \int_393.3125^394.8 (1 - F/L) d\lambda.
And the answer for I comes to 0.70 nm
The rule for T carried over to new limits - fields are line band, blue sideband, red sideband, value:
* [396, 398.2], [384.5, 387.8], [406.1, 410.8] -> 0.86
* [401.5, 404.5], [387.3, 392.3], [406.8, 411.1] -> -0.27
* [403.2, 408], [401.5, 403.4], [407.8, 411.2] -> 0.31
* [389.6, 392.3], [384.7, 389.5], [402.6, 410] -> 0.03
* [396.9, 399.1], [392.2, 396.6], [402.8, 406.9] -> -0.22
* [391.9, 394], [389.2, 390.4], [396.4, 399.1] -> 0.92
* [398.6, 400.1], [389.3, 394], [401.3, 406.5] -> -0.24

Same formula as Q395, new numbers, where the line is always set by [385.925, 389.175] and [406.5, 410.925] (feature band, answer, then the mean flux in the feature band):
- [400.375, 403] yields -0.13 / 17.5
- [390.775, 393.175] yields 0.13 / 10.9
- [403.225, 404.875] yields -0.01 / 16.5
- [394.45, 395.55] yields 0.07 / 12.5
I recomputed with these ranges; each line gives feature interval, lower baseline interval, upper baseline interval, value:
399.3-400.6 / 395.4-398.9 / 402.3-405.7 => -0.32 nm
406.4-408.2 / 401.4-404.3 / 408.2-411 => 0.14 nm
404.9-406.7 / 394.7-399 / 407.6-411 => -0.06 nm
